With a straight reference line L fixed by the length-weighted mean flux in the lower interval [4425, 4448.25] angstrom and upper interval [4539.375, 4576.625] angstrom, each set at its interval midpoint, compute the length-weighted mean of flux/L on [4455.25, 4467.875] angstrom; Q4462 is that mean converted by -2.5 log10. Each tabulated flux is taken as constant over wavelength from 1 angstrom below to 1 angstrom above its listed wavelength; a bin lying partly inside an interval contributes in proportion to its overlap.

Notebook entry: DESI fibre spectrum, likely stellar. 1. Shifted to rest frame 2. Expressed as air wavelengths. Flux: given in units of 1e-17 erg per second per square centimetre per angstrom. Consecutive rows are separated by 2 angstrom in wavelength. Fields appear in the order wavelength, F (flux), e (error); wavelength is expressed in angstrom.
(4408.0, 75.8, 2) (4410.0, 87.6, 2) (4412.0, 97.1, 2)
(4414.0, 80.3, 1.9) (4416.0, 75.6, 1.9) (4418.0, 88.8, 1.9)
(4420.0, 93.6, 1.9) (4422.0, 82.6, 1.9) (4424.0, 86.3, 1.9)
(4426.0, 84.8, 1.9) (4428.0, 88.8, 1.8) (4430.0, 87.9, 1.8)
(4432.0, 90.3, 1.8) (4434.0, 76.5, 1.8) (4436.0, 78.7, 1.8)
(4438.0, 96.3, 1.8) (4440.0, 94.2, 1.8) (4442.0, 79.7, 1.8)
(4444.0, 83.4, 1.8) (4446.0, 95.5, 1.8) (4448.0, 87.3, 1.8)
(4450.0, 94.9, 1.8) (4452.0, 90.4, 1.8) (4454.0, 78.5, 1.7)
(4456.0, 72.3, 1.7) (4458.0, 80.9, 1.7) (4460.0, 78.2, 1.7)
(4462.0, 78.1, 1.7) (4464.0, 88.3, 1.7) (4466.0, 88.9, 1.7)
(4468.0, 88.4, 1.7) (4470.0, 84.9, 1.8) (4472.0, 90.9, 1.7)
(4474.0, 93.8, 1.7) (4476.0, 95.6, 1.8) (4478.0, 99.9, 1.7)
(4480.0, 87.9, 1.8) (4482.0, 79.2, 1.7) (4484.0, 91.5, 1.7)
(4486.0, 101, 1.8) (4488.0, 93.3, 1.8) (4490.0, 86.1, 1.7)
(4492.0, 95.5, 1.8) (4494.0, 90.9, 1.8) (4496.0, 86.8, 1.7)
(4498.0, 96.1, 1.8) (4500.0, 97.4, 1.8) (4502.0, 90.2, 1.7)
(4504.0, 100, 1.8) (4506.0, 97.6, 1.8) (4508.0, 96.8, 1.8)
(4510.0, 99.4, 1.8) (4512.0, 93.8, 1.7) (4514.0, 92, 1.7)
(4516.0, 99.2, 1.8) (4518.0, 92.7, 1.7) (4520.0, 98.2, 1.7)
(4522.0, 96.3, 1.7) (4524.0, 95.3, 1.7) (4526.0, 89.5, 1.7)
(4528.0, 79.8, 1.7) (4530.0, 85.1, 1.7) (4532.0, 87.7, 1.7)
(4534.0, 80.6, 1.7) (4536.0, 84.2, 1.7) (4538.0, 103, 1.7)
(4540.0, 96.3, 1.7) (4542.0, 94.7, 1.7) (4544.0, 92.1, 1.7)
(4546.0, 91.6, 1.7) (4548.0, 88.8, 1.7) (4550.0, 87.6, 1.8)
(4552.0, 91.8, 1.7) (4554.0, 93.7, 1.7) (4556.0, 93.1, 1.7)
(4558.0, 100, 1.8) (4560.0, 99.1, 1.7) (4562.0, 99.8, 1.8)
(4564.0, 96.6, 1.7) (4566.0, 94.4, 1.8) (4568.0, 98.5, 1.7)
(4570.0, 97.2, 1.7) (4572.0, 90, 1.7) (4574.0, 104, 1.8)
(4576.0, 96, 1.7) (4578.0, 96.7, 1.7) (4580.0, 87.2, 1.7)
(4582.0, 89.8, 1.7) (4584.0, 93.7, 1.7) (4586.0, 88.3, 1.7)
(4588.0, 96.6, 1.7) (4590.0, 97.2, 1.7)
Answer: 0.09 mag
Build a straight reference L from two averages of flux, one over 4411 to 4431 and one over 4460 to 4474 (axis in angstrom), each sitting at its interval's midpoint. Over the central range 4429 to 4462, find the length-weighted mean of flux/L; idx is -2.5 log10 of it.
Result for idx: 0.018 mag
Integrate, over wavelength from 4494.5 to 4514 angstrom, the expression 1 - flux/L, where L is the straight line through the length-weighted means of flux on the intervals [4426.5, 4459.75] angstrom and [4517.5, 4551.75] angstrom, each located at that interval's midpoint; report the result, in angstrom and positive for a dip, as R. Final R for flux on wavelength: -1.3 angstrom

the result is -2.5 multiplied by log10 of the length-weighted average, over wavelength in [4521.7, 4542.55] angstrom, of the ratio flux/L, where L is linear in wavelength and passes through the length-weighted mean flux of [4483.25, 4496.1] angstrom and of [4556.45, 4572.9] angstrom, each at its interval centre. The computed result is 0.06 mag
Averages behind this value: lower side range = 92.5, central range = 89.9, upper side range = 96.9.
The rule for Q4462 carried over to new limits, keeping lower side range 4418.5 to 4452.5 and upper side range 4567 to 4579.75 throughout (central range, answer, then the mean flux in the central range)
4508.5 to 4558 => 0.021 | 92.1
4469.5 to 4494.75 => -0.012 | 91.7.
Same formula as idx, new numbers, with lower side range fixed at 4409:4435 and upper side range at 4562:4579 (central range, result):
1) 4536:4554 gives 0.026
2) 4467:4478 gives -0.021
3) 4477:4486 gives -0.005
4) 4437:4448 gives -0.024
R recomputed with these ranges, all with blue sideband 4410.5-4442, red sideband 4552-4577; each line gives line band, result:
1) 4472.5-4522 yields -1.19 angstrom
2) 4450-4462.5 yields 1.09 angstrom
